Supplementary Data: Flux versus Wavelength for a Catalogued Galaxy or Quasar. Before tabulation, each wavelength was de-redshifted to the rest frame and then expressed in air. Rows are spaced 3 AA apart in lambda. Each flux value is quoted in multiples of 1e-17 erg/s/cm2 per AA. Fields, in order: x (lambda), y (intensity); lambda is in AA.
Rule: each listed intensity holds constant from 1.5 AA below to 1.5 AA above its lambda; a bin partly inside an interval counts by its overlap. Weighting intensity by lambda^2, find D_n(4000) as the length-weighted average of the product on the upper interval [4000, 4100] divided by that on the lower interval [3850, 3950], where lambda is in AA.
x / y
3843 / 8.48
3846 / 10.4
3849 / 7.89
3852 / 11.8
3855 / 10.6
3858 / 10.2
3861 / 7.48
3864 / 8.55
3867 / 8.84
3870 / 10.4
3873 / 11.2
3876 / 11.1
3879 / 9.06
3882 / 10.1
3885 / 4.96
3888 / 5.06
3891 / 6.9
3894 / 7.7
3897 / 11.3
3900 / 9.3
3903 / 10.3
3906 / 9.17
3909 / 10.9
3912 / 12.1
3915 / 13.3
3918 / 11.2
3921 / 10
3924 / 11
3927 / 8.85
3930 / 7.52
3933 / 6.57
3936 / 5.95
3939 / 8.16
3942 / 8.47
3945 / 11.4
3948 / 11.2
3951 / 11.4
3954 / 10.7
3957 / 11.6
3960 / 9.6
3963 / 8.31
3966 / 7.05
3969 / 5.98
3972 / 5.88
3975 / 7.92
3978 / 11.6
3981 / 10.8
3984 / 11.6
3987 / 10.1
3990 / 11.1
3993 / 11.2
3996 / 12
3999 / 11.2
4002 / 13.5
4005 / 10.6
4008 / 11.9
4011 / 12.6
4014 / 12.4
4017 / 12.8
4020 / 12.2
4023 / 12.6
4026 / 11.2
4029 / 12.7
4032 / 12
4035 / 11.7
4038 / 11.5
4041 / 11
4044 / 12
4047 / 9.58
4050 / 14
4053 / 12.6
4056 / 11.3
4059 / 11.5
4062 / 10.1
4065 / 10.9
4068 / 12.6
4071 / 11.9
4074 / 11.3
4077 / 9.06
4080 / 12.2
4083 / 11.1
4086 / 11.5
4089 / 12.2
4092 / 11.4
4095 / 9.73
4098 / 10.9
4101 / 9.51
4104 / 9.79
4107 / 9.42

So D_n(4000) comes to 1.3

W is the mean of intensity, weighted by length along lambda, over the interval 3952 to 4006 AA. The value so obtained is 10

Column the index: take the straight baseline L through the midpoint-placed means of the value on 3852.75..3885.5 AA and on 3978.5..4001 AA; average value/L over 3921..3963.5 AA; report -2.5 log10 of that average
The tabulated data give 0.13 mag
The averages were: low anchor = 9.51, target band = 9.39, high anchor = 11.2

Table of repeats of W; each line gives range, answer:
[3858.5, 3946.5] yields 9.21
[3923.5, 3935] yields 8.16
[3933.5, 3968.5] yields 9.26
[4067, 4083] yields 11.3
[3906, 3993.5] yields 9.68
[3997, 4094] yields 11.7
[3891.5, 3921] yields 10.4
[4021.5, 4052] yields 11.8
